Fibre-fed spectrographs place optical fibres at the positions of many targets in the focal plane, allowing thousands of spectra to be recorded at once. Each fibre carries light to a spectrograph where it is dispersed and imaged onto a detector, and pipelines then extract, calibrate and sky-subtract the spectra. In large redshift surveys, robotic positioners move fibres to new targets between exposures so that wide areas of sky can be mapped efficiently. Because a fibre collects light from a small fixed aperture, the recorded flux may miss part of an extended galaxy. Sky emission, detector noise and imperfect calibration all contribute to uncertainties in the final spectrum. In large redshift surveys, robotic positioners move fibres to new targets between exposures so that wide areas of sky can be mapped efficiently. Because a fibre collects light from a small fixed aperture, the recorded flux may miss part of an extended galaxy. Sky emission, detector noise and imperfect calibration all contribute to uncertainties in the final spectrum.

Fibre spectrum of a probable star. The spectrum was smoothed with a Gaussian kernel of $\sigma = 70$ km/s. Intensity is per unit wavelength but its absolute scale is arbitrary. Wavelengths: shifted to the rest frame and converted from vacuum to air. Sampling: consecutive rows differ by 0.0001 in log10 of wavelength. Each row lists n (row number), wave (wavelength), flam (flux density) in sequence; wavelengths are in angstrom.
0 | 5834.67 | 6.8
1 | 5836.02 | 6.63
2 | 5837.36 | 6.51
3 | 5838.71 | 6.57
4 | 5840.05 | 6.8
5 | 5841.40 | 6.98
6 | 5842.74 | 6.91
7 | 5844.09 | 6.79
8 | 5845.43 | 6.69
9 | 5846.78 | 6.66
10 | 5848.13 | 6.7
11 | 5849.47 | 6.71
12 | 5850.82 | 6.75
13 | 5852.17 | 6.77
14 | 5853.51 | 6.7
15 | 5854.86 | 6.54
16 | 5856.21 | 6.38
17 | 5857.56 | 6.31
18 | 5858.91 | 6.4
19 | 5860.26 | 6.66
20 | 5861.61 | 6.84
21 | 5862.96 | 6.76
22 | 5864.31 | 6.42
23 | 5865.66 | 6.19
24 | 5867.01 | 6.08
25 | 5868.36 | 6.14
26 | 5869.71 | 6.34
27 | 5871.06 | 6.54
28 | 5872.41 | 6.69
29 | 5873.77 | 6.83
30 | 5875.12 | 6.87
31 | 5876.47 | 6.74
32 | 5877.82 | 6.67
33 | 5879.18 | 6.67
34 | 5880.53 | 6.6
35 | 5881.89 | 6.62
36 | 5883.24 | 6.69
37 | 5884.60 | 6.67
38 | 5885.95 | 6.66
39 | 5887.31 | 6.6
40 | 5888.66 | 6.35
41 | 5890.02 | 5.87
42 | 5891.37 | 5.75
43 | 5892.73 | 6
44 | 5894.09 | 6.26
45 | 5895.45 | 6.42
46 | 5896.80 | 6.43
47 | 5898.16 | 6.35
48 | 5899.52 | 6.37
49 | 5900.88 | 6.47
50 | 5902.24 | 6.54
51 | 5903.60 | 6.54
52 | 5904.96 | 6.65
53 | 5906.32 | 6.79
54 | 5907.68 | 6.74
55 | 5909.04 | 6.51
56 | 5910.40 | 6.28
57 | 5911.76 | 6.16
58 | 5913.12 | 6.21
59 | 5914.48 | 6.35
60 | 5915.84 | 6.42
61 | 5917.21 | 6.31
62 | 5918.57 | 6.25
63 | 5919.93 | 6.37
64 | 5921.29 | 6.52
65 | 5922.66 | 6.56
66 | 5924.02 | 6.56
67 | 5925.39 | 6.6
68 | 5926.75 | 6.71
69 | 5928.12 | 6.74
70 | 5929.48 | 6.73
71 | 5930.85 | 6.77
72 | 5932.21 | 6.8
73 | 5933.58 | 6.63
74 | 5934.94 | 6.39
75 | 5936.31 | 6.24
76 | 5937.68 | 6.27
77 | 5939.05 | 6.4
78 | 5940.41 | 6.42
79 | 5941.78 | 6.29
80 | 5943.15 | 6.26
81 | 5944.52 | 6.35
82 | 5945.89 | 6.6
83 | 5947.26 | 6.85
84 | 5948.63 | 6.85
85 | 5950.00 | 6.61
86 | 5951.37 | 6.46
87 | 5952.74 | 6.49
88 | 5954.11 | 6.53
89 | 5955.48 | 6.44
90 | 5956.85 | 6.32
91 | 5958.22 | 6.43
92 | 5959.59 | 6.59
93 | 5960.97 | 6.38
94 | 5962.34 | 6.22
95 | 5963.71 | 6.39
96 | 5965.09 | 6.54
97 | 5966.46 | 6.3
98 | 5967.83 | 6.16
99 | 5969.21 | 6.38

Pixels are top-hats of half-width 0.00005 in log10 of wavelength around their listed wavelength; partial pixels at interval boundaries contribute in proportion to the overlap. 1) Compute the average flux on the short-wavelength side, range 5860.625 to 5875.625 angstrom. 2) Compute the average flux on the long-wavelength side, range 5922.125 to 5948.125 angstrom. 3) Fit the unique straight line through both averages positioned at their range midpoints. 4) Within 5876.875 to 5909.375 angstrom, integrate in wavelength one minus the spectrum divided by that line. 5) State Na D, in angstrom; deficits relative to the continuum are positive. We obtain 0.3 angstrom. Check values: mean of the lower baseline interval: 6.52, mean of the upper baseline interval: 6.54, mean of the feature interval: 6.47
